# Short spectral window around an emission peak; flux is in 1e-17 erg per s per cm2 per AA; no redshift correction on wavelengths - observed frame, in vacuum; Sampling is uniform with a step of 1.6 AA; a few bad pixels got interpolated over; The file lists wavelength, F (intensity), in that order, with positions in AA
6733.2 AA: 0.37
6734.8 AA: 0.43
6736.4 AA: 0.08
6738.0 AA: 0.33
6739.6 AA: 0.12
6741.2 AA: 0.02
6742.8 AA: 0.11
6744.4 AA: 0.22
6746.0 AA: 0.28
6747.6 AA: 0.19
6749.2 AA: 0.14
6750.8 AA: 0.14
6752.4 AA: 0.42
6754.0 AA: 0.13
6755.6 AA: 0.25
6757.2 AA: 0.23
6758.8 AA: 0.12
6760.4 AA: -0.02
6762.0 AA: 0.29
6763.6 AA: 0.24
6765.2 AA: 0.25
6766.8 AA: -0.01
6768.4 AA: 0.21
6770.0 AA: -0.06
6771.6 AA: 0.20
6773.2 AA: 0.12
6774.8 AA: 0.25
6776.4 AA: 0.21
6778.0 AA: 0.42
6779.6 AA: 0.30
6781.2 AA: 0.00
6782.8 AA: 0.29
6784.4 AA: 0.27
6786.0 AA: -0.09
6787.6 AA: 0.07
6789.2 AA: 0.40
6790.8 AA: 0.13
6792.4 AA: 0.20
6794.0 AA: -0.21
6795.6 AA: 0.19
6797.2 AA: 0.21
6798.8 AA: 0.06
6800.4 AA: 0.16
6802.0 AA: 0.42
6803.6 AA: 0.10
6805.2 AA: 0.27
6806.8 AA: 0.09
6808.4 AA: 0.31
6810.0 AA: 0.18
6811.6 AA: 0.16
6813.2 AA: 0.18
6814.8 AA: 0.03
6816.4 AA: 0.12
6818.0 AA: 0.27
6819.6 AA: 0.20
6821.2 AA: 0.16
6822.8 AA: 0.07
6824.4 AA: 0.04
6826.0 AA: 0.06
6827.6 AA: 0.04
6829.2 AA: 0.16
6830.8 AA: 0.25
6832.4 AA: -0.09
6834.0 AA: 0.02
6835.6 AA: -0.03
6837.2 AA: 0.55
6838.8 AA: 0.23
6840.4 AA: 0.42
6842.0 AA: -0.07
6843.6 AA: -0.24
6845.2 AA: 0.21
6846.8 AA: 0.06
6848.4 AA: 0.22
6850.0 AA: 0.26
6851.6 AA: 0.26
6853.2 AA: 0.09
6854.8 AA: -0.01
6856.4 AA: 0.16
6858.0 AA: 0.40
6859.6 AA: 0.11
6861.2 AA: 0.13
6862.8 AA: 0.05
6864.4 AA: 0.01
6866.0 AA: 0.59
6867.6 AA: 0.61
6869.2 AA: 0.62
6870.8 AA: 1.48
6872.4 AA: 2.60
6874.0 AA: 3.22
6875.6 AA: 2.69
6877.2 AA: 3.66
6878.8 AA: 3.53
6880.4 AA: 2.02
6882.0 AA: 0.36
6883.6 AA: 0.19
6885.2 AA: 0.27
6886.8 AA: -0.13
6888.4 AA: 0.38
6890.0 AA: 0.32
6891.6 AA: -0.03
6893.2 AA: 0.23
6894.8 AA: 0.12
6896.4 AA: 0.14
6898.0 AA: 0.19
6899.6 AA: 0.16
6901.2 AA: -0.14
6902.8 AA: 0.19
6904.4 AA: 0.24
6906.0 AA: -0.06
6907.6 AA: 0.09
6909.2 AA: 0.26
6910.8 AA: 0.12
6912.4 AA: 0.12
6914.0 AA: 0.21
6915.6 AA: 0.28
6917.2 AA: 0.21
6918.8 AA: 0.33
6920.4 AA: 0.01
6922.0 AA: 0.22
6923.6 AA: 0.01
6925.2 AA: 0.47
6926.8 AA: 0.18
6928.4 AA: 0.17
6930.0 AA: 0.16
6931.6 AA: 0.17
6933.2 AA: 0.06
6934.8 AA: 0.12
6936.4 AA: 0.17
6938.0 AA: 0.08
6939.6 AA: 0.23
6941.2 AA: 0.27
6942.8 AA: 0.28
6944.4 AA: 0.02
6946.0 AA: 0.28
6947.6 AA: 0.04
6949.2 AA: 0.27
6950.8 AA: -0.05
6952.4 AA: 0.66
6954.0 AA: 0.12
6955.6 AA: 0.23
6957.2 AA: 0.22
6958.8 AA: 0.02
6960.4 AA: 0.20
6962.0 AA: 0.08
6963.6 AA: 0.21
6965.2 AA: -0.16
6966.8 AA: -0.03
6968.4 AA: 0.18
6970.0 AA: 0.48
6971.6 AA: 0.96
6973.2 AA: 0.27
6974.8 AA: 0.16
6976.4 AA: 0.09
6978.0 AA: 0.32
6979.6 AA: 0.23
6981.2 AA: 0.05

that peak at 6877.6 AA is [O II] 3727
